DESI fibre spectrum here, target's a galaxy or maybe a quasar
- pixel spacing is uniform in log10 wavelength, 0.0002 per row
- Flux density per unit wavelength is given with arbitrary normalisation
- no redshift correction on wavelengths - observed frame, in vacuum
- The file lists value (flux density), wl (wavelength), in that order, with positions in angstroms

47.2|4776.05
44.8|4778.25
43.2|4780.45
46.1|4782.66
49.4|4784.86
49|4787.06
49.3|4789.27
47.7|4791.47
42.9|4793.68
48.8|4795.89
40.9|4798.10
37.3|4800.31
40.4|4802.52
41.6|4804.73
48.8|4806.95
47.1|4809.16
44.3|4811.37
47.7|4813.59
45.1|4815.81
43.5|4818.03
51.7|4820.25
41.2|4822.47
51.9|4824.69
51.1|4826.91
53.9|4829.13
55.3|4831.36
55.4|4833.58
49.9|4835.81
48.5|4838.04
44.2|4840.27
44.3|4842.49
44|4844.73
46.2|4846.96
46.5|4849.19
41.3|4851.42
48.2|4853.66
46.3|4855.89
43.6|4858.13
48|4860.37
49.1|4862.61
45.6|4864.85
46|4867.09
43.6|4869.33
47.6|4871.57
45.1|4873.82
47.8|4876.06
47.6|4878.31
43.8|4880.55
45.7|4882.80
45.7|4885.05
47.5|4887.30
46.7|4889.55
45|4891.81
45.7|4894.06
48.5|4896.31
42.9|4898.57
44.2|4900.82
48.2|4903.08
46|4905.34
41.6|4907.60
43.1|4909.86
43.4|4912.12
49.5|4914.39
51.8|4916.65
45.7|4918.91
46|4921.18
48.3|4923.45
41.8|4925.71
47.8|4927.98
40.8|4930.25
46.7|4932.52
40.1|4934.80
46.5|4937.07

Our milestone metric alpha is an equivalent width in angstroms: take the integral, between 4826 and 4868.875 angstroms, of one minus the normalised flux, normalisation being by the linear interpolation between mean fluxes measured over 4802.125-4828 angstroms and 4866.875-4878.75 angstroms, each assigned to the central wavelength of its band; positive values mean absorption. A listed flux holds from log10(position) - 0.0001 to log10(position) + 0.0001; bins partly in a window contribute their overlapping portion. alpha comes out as -1.3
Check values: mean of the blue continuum 46.4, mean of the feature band 47.7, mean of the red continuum 46.2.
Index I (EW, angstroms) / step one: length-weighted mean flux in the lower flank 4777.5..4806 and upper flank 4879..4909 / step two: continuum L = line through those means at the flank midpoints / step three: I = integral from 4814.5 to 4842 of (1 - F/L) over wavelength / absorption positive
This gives -2.55 angstroms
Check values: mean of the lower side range 44.7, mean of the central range 49.2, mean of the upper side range 45.5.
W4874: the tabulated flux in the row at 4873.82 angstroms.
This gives 45.1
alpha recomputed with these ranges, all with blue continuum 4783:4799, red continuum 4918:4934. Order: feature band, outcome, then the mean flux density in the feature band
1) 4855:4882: -0.2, 46.2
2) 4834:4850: -0.1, 46.6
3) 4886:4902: -0.1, 45.8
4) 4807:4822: 0.0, 46.5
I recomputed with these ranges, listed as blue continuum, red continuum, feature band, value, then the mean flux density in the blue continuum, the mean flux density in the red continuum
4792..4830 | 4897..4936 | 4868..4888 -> -0.3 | 45.8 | 45.2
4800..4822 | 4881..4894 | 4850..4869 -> -0.1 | 44.9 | 45.9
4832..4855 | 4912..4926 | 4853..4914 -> 1.7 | 47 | 47.2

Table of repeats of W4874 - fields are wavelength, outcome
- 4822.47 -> 41.2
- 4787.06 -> 49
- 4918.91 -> 45.7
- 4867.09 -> 46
